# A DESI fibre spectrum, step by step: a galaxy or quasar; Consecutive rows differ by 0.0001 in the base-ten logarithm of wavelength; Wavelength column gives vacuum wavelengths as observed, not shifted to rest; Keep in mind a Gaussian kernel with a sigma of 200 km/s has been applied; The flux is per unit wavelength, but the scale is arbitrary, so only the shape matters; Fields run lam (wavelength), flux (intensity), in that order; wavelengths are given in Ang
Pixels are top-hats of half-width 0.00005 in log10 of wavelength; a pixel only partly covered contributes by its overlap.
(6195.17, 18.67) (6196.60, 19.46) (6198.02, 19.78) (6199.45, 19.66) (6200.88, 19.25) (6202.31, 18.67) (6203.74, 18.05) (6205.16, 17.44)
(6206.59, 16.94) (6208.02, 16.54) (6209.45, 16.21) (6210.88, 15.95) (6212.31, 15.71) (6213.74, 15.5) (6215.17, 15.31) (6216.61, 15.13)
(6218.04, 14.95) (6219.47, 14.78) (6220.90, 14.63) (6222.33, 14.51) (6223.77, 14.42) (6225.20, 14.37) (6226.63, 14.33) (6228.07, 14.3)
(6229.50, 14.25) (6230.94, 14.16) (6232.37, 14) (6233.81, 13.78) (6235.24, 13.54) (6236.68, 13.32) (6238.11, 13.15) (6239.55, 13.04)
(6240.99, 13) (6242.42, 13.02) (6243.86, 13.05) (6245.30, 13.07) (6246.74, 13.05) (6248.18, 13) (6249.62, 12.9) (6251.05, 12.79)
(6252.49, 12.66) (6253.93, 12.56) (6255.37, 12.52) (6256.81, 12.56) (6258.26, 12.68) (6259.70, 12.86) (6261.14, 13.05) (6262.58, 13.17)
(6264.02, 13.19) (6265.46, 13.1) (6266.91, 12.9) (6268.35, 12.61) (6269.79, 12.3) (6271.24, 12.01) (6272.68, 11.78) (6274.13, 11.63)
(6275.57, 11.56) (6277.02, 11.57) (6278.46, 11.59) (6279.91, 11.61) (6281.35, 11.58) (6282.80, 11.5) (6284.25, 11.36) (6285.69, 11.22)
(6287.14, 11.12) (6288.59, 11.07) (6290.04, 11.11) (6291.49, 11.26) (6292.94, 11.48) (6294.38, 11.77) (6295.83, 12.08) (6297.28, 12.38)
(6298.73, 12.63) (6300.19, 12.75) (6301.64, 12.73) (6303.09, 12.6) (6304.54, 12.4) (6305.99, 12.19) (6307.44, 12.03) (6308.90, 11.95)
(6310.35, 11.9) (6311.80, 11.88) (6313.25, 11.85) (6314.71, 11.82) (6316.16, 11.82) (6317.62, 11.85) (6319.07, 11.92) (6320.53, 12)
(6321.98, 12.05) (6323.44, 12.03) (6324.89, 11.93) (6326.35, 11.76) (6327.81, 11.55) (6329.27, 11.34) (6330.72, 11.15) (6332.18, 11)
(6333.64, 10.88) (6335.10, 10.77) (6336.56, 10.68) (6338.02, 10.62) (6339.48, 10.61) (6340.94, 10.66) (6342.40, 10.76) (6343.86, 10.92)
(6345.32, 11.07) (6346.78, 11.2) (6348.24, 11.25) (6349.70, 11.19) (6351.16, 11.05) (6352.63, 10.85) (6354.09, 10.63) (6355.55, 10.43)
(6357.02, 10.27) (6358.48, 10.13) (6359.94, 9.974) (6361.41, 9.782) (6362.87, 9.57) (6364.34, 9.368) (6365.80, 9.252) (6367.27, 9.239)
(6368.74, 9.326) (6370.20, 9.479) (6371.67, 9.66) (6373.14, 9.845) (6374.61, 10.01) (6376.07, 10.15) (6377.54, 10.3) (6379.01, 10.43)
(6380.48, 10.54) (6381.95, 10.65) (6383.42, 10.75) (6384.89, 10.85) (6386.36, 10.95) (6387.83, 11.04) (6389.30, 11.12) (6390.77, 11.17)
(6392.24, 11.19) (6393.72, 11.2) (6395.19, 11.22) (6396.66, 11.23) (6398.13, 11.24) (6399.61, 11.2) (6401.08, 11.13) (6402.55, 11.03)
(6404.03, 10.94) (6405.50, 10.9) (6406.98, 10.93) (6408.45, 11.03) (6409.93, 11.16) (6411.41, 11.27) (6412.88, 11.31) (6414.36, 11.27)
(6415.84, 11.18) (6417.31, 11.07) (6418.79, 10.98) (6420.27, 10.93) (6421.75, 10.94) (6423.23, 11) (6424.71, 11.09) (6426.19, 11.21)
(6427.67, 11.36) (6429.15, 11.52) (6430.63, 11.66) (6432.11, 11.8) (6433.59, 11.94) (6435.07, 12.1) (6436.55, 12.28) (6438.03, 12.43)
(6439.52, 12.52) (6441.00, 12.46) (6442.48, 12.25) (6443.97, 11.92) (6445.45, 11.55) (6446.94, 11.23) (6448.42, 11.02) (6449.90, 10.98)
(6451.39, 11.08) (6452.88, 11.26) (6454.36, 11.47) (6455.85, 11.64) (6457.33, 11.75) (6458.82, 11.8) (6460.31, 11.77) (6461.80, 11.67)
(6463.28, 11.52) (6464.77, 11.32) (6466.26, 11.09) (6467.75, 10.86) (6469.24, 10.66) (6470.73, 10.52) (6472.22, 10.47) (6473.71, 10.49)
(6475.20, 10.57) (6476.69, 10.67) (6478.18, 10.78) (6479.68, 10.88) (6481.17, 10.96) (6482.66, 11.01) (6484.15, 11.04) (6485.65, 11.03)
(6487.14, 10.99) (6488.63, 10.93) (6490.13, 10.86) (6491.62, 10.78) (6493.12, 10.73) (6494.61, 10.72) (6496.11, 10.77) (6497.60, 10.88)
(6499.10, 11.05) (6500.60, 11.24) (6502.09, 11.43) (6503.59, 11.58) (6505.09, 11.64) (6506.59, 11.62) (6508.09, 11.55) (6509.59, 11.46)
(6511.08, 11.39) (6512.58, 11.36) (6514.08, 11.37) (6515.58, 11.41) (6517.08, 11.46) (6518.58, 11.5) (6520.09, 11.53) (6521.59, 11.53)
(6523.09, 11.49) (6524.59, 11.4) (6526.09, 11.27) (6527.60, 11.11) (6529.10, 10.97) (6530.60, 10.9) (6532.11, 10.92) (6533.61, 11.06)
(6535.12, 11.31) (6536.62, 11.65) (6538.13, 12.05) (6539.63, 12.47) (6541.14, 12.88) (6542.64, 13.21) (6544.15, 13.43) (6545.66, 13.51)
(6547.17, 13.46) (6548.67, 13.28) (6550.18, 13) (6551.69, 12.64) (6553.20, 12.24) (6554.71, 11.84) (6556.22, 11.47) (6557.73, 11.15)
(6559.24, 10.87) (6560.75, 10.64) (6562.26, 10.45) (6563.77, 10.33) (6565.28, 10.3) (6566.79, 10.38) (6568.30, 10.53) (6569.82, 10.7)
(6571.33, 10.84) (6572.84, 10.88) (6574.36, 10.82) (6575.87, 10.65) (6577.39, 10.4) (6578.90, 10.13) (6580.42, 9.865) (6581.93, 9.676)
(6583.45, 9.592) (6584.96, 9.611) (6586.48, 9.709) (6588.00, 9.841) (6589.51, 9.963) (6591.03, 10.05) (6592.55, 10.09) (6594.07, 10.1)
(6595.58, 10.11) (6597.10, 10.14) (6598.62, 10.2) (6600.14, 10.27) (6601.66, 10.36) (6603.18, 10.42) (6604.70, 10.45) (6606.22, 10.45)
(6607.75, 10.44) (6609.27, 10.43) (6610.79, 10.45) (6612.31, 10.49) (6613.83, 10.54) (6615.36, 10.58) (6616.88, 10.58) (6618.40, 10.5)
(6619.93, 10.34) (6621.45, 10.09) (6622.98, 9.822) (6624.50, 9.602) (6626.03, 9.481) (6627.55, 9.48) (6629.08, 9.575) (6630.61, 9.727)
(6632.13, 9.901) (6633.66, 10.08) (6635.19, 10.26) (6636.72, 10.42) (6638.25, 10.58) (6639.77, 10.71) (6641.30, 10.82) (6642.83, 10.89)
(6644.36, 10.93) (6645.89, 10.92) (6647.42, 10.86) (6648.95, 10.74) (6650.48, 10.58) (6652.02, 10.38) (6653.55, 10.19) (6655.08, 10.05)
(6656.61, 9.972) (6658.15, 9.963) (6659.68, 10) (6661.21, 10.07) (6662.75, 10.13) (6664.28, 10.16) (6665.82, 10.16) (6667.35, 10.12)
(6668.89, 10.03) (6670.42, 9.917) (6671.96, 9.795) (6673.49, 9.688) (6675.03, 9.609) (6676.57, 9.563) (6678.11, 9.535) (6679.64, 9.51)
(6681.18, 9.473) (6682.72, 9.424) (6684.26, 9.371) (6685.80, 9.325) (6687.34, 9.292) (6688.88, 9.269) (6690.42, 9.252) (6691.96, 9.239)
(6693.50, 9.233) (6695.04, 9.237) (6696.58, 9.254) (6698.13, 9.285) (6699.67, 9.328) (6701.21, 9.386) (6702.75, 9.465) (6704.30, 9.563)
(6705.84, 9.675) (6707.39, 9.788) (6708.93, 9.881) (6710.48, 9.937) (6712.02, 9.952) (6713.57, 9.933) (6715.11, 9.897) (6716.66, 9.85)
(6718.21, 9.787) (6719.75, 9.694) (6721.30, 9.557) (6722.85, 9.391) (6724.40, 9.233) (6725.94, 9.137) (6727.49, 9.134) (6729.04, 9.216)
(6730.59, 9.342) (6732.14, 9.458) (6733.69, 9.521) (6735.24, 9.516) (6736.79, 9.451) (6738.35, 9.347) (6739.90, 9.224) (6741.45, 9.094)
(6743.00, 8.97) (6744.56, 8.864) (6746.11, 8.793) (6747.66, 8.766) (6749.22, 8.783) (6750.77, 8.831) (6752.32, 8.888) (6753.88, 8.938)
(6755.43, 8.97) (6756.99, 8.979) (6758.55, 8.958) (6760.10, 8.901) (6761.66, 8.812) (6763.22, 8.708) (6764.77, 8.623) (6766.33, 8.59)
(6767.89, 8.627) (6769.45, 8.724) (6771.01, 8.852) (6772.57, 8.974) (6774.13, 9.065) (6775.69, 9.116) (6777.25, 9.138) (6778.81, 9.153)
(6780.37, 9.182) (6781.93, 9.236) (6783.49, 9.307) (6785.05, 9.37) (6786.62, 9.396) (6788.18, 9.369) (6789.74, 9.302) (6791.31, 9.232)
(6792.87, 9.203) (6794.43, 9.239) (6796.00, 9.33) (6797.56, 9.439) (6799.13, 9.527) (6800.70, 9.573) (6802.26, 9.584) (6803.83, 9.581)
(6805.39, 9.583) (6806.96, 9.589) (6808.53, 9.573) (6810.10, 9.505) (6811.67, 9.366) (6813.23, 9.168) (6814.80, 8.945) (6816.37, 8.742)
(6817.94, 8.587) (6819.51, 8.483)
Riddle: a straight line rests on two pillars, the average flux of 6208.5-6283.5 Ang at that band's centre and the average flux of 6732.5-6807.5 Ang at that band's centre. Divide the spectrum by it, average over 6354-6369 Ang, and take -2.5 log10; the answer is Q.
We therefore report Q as 0.258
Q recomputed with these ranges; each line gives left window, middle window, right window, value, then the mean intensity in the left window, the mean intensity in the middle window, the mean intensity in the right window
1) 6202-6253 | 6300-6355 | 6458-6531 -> 0.15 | 14.5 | 11.5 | 11.1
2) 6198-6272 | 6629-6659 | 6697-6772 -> -0.02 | 14.3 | 10.4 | 9.24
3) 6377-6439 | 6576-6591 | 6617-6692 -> 0.05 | 11.2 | 9.91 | 10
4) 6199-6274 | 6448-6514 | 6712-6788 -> 0.06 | 14.2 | 11.1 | 9.16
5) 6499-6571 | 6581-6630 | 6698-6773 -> 0.07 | 11.6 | 10.1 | 9.24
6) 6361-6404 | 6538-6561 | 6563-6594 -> -0.21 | 10.5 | 12.4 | 10.2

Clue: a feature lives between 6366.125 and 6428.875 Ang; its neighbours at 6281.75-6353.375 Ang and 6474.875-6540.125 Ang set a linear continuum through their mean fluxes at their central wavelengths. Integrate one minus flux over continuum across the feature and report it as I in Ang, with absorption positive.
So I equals 3.4 Ang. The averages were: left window 11.5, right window 11.2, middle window 10.8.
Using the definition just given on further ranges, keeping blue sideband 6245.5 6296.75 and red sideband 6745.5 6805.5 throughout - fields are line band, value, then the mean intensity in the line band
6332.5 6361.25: 2.4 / 10.7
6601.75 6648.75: -1.5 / 10.3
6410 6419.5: 0.1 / 11.2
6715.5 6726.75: -0.1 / 9.53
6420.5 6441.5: -1.0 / 11.7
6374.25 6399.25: 1.3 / 10.8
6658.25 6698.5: 0.3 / 9.62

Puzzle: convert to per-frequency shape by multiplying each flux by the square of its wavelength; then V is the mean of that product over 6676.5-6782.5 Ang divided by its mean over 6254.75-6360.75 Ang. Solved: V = 0.9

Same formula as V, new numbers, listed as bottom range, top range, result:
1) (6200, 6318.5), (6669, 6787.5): 0.81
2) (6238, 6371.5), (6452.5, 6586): 1.03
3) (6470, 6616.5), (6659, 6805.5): 0.90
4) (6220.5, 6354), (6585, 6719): 0.92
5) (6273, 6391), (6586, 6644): 1.00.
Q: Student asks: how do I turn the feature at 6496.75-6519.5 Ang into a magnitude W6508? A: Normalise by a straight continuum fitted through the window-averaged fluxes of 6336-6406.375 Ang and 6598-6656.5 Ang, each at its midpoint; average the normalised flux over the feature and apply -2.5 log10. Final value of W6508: -0.09 mag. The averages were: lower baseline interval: 10.6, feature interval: 11.4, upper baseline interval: 10.3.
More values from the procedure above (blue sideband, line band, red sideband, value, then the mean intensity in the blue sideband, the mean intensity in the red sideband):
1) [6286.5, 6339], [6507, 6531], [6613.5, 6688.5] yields -0.06 mag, 11.7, 10.1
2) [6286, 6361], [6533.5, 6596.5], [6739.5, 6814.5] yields -0.09 mag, 11.4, 9.12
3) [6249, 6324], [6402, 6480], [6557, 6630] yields -0.01 mag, 12.1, 10.3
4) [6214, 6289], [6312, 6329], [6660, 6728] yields 0.06 mag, 13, 9.61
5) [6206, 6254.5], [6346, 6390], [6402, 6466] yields 0.19 mag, 14.2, 11.5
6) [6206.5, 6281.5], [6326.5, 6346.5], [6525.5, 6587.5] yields 0.17 mag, 13.5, 11.3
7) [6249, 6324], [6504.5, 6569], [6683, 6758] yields -0.11 mag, 12.1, 9.34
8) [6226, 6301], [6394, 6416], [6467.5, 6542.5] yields 0.06 mag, 12.6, 11.2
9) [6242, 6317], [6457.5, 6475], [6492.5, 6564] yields 0.06 mag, 12.2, 11.6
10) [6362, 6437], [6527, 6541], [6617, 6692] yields -0.10 mag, 10.8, 10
